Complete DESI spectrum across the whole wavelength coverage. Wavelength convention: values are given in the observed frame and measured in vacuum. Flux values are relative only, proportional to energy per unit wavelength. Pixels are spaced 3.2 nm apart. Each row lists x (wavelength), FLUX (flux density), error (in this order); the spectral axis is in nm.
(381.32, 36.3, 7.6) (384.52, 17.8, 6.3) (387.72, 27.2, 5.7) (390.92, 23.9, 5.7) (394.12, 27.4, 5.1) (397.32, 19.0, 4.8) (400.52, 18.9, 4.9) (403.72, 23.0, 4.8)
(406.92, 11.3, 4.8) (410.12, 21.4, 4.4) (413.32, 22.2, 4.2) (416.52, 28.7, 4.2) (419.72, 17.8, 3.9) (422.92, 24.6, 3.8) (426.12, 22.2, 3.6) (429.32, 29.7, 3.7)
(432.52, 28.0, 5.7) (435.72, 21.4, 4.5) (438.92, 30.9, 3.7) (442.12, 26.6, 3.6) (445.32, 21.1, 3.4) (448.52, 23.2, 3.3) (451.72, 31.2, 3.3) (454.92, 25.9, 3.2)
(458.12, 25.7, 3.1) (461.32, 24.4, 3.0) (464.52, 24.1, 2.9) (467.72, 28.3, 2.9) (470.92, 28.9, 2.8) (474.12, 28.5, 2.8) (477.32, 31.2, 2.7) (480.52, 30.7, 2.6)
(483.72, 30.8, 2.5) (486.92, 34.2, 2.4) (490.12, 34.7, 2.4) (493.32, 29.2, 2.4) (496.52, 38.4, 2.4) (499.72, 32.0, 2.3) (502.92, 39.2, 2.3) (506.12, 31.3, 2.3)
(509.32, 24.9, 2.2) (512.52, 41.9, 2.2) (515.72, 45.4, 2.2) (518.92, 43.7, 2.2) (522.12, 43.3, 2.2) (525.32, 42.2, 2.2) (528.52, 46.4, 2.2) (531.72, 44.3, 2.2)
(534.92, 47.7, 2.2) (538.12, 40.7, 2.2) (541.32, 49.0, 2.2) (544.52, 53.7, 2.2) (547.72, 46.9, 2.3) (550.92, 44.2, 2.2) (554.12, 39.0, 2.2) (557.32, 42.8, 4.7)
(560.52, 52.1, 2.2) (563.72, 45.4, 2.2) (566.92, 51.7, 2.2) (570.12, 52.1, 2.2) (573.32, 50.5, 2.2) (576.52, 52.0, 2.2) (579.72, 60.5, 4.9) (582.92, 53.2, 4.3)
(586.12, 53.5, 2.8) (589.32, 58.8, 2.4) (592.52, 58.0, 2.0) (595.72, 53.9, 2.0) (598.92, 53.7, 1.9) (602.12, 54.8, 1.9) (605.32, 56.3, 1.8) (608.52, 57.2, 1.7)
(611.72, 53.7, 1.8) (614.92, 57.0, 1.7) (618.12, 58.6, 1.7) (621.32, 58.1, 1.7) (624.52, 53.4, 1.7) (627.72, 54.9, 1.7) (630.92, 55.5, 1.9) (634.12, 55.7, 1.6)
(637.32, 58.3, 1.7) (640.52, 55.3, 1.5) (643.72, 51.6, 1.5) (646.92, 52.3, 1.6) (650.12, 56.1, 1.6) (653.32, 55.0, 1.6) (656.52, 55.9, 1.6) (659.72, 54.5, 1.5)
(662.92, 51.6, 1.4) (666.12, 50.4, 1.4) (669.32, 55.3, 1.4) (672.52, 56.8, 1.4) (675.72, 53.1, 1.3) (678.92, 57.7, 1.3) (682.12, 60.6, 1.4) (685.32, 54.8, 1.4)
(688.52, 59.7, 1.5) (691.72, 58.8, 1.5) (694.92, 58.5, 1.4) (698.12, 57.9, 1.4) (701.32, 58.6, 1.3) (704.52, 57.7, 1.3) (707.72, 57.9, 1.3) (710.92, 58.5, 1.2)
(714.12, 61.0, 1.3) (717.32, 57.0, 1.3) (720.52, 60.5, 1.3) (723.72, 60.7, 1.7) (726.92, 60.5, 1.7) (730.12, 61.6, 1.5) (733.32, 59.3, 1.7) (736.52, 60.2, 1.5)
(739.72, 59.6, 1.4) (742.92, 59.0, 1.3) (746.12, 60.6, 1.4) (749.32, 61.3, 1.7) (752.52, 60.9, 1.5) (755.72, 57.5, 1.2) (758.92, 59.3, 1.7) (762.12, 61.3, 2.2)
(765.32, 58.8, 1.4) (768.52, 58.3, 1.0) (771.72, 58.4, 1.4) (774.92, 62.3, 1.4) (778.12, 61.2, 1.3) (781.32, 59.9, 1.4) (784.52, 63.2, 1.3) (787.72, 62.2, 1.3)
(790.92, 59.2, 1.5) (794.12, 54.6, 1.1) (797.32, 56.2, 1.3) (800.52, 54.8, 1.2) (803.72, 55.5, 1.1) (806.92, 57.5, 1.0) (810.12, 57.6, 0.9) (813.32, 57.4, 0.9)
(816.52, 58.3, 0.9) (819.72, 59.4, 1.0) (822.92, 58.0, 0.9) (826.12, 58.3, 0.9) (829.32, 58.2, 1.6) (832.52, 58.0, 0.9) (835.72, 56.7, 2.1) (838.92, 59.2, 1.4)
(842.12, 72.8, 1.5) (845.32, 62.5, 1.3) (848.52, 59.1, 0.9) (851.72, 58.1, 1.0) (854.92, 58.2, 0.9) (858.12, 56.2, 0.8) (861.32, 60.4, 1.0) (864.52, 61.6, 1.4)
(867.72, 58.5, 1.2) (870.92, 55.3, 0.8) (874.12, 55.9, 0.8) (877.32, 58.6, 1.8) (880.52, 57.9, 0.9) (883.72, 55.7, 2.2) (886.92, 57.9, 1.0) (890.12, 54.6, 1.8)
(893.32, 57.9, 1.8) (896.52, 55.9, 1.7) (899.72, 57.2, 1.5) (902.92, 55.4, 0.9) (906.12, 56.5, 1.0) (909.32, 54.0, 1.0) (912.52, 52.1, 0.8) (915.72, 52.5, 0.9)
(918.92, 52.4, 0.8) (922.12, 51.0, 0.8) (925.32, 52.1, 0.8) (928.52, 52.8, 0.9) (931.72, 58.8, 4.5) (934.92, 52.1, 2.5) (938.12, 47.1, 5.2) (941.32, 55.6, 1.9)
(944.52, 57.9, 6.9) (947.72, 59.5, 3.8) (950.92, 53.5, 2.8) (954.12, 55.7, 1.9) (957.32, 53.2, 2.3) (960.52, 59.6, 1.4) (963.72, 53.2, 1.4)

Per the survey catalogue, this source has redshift 0.28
